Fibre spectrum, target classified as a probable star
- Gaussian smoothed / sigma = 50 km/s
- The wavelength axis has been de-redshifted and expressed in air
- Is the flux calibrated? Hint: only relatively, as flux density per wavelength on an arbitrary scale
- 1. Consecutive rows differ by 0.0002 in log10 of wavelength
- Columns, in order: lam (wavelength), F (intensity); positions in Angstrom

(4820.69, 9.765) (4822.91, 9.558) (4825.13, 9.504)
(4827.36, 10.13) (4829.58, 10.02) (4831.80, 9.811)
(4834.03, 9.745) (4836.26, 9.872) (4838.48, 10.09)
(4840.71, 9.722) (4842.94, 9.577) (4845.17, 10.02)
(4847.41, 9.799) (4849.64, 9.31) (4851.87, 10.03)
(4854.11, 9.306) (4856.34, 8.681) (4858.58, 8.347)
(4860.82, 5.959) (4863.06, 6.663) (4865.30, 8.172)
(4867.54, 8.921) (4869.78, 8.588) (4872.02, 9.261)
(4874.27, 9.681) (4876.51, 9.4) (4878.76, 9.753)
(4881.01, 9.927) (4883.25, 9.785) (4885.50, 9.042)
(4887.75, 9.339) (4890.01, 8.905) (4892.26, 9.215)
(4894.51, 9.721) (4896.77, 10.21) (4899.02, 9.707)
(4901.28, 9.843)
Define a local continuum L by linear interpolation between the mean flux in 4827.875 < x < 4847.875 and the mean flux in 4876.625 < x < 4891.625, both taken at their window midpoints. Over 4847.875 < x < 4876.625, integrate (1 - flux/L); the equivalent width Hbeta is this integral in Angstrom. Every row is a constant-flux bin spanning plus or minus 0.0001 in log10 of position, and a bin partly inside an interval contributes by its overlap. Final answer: 3.0 Angstrom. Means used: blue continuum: 9.86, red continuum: 9.44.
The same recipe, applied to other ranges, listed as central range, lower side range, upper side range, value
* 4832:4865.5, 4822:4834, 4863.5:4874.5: 0.8 Angstrom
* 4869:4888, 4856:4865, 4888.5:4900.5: -2.1 Angstrom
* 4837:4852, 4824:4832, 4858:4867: -2.0 Angstrom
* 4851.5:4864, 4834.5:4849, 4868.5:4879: 2.0 Angstrom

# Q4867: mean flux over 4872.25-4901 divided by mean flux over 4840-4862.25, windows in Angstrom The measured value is 1.1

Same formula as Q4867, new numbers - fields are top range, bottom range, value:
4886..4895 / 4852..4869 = 1.14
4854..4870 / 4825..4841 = 0.81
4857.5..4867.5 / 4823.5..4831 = 0.76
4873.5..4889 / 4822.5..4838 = 0.97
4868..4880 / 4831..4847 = 0.95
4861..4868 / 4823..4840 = 0.77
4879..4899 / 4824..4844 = 0.97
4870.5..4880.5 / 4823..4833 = 0.97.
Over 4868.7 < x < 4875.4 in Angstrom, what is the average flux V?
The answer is 9.18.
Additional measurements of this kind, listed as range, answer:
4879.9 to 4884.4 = 9.87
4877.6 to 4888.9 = 9.56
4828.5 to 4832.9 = 9.93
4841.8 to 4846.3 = 9.78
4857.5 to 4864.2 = 6.98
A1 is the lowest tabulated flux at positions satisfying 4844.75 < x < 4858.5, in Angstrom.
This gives 8.681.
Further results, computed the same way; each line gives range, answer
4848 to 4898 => 5.959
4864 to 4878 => 8.172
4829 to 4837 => 9.745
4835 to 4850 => 9.31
